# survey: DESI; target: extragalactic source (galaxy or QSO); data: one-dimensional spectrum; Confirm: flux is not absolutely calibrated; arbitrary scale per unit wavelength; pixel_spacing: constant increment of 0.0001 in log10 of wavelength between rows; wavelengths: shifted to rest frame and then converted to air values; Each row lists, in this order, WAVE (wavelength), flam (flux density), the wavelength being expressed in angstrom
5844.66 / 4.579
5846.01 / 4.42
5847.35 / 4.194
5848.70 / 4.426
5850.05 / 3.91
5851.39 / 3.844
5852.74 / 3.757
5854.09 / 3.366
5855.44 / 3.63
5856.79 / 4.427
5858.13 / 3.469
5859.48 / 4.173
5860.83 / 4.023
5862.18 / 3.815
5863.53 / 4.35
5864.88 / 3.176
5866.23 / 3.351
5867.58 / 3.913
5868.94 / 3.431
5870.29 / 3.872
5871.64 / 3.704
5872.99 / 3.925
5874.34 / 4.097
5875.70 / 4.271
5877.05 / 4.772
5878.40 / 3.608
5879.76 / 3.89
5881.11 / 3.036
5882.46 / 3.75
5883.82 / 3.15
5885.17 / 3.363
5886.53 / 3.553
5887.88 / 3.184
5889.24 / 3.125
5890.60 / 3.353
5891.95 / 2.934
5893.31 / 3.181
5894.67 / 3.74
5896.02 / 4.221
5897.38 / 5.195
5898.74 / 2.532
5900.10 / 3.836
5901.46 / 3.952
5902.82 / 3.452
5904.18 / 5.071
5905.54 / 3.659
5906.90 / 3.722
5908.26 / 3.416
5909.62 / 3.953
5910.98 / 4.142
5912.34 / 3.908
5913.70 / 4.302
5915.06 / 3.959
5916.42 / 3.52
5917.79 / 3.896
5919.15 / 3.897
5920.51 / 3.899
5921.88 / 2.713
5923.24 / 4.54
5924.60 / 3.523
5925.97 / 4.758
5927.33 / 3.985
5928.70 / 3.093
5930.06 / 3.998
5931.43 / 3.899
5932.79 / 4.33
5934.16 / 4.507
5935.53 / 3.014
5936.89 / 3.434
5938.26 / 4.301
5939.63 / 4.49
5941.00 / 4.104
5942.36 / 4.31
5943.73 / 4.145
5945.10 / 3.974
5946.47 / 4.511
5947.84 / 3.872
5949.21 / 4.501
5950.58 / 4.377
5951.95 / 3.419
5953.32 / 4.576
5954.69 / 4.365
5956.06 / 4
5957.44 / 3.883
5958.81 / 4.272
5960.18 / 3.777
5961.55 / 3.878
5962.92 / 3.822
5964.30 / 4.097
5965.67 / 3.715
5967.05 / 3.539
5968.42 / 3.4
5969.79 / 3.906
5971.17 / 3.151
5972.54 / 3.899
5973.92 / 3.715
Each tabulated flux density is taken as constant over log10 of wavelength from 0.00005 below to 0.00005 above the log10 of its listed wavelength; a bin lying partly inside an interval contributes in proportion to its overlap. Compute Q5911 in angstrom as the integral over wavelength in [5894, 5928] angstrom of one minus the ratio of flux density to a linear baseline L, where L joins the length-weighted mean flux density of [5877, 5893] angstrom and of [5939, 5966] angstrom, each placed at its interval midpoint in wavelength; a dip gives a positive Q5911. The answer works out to -2.1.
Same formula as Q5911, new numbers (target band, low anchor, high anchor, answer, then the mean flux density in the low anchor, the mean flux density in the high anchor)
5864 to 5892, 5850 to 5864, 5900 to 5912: 2.0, 3.88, 3.91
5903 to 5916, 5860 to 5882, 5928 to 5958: -0.1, 3.83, 4.05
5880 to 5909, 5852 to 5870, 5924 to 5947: 2.1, 3.76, 4.02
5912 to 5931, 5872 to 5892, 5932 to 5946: 0.4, 3.62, 4.07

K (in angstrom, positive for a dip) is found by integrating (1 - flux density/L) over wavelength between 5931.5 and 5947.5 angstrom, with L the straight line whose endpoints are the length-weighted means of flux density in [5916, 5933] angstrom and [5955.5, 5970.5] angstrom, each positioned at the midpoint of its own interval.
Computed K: -1.0 angstrom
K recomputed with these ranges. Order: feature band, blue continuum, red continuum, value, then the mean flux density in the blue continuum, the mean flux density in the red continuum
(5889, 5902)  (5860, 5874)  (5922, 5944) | 0.83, 3.77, 3.99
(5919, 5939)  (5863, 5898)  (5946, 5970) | 0.10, 3.69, 3.99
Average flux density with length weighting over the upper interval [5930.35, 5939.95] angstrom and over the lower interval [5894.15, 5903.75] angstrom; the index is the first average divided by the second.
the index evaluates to 1.02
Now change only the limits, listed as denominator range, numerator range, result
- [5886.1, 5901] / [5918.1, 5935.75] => 1.10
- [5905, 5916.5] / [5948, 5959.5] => 1.08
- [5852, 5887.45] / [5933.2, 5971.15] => 1.06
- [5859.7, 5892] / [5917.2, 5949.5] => 1.08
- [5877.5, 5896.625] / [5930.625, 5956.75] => 1.19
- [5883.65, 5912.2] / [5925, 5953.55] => 1.11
